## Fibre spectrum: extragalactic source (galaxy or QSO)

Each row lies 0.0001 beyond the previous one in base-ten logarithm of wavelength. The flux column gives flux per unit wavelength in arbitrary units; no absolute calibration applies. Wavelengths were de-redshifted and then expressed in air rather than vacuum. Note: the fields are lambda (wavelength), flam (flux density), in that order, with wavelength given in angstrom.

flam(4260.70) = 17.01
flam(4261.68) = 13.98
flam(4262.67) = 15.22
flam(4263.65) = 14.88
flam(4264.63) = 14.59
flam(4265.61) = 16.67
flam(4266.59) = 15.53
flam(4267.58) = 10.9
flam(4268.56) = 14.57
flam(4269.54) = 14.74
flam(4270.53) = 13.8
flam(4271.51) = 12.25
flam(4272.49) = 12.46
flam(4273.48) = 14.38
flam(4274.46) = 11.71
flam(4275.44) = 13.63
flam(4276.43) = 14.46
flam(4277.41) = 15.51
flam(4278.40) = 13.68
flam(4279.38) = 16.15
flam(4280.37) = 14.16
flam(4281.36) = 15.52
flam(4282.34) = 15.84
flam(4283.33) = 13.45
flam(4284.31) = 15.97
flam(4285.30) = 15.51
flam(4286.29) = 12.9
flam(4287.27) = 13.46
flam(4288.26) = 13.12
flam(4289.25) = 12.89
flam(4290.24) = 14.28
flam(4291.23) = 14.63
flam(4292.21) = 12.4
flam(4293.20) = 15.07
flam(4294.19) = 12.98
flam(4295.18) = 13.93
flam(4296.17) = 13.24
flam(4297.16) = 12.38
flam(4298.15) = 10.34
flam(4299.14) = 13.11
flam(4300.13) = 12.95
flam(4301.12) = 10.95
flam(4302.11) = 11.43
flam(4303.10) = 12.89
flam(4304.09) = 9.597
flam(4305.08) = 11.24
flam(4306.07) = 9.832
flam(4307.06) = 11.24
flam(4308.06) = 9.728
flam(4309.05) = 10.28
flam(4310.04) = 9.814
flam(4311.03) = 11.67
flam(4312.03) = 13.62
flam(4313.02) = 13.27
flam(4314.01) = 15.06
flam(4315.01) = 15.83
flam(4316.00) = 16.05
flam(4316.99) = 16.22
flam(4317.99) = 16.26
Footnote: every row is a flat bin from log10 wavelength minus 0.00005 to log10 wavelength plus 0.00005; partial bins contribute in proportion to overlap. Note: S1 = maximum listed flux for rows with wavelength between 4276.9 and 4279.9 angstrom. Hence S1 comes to 16.15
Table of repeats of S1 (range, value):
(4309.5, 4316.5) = 16.05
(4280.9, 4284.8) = 15.97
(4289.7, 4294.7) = 15.07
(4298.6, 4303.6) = 13.11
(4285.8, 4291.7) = 14.63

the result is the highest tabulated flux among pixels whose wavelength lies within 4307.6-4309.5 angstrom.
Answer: 10.28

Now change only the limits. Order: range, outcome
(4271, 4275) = 14.38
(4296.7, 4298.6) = 12.38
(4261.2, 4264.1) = 15.22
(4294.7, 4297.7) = 13.93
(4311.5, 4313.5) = 13.62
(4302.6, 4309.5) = 12.89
